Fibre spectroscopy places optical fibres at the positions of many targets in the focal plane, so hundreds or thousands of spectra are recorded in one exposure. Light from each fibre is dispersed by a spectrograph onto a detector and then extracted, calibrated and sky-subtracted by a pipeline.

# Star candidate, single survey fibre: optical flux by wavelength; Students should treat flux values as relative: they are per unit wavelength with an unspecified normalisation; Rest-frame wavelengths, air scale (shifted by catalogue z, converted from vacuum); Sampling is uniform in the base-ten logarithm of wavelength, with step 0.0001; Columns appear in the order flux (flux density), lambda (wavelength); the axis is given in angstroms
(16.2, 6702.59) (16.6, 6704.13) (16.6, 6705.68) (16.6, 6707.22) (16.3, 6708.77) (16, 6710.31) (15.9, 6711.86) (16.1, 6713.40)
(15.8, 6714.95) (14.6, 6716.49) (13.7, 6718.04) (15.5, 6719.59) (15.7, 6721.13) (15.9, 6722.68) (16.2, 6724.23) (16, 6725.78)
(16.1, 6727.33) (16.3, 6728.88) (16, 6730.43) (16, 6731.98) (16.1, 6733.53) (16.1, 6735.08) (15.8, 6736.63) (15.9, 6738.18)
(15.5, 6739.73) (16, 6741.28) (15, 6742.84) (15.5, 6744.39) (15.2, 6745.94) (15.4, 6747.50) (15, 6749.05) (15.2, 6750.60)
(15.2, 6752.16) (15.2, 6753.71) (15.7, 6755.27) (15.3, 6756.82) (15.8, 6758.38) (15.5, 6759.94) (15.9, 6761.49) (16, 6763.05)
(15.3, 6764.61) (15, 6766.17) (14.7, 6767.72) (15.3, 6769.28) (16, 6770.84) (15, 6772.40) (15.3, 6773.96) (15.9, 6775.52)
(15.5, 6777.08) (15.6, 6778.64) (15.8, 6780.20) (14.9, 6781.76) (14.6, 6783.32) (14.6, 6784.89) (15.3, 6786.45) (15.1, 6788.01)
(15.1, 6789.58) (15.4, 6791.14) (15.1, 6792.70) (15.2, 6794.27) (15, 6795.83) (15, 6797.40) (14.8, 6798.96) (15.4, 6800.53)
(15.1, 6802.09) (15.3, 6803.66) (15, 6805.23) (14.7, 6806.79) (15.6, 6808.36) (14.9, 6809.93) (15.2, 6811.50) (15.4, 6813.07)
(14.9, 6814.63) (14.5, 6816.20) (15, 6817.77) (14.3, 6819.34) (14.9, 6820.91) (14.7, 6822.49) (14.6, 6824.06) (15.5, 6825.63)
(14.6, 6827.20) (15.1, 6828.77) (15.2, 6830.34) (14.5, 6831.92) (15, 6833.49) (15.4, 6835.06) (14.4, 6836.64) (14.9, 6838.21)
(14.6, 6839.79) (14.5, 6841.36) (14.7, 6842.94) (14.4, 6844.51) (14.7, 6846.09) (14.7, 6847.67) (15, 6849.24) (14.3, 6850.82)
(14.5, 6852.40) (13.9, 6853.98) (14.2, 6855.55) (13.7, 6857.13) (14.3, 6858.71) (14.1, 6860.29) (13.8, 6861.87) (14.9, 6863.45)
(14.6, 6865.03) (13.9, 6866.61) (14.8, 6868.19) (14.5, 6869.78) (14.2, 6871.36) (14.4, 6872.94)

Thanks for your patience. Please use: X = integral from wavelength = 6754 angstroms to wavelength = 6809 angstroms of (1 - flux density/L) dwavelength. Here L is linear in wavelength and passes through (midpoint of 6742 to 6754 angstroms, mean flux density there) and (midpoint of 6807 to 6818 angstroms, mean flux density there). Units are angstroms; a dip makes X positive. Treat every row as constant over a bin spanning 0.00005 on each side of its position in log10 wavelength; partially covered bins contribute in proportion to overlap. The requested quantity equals -0.5 angstroms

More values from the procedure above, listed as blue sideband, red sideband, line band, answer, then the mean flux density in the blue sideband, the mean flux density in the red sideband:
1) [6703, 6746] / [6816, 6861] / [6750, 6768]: 0.1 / 15.8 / 14.6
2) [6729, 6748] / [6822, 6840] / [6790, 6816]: 0.1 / 15.7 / 14.9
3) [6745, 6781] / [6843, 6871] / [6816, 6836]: -0.2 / 15.4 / 14.4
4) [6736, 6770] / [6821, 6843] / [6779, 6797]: 0.1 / 15.4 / 14.8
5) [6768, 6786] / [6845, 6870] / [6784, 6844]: -0.4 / 15.3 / 14.4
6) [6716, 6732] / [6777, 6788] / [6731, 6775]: -0.3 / 15.6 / 15.2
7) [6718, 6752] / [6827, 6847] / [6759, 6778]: -0.1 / 15.7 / 14.8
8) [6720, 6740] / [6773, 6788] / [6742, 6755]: 0.4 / 16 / 15.3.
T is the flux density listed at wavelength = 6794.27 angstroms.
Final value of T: 15.2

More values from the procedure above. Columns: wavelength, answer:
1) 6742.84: 15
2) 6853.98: 13.9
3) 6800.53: 15.4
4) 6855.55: 14.2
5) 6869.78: 14.5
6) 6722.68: 15.9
